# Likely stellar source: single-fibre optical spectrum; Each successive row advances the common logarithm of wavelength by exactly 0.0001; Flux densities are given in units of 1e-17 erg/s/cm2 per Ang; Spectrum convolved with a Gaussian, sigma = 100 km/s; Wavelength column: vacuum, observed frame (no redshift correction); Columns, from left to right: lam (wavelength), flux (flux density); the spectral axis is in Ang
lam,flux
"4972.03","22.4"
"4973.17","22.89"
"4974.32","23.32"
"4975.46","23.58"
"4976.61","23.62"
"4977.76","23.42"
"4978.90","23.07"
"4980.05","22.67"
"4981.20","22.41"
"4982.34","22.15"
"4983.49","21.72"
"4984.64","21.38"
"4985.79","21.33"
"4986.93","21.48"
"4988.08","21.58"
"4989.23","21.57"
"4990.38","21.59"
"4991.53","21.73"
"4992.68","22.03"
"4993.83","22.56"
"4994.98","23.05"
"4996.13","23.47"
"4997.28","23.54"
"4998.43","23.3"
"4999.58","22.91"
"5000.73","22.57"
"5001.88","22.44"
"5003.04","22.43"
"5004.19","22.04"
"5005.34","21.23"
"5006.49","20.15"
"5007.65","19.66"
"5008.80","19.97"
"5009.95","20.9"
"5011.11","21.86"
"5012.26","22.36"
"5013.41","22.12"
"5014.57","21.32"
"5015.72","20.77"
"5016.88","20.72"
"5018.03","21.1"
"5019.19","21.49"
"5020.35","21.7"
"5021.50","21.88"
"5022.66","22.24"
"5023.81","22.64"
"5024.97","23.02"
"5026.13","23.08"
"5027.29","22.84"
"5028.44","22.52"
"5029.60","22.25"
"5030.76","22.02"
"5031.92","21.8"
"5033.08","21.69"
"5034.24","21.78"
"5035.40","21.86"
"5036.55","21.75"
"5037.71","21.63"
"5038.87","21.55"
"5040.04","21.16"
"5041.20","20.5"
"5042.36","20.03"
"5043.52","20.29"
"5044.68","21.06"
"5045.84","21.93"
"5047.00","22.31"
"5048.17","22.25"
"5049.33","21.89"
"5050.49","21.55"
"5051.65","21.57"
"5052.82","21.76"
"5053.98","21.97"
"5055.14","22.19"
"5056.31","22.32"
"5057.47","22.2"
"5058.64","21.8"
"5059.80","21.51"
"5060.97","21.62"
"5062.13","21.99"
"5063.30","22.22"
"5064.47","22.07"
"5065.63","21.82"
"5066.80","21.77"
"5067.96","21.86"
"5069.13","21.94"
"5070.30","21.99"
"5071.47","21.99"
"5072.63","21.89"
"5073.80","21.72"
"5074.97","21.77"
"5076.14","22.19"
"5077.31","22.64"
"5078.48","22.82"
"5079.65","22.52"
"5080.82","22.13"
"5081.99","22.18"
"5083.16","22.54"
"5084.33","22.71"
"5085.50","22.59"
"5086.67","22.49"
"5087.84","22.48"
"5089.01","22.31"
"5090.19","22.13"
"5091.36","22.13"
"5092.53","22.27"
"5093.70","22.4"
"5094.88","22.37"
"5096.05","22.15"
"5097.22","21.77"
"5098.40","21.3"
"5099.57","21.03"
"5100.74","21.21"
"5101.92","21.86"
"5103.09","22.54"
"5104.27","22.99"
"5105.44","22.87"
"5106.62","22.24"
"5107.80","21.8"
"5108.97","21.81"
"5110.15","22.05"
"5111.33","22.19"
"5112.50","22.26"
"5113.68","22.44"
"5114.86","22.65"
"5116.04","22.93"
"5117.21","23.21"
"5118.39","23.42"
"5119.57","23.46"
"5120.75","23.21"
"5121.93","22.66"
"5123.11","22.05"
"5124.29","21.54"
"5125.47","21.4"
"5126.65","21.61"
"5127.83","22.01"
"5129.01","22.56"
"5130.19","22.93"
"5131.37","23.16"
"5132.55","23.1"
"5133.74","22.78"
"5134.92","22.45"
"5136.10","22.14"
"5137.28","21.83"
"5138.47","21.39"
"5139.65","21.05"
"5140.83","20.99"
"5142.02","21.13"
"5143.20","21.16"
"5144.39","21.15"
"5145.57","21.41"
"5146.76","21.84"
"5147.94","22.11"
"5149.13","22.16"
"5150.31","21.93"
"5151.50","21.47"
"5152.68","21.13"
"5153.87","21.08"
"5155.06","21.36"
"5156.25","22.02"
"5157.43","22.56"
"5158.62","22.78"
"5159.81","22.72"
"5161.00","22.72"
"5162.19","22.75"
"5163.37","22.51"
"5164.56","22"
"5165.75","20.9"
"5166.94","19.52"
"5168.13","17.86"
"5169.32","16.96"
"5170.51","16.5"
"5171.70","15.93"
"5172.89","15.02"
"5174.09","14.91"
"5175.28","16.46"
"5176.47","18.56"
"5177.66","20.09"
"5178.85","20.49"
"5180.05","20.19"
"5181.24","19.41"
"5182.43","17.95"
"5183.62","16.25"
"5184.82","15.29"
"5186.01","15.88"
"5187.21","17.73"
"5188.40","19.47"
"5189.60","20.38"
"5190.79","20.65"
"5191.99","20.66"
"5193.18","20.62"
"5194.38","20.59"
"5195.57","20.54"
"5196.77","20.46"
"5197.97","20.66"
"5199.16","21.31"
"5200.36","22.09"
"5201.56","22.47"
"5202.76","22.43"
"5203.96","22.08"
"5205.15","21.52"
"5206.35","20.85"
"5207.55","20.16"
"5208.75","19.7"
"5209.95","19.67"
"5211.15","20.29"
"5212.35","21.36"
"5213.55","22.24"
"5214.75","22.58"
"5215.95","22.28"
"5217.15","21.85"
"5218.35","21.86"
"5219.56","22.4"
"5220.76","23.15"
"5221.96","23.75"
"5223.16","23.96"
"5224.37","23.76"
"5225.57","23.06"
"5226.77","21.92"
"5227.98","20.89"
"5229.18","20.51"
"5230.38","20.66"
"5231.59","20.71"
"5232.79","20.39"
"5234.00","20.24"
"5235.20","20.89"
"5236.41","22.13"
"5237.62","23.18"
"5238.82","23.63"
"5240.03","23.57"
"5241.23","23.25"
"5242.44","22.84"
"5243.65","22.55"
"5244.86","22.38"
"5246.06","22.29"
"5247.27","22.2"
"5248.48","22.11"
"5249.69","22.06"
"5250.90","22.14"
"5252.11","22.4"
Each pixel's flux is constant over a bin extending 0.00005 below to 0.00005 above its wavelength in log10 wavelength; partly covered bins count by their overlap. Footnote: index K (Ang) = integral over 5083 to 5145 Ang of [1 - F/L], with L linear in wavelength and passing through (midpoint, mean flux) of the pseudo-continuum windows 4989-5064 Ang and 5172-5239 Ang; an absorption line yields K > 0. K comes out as -2.9 Ang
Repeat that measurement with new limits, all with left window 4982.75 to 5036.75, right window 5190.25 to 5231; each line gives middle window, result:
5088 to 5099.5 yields -0.16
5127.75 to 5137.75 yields -0.41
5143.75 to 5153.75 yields 0.02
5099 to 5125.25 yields -0.77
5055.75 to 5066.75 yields -0.06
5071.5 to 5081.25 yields -0.18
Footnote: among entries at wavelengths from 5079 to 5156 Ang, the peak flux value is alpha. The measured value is 23.46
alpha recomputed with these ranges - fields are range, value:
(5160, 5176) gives 22.75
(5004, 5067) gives 23.08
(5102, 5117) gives 22.99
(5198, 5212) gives 22.47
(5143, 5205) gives 22.78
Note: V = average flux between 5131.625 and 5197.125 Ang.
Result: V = 20.2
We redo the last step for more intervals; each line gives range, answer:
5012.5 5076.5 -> 21.8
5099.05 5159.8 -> 22.1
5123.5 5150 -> 21.9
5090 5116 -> 22.1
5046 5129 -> 22.2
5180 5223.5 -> 20.7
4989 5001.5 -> 22.6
